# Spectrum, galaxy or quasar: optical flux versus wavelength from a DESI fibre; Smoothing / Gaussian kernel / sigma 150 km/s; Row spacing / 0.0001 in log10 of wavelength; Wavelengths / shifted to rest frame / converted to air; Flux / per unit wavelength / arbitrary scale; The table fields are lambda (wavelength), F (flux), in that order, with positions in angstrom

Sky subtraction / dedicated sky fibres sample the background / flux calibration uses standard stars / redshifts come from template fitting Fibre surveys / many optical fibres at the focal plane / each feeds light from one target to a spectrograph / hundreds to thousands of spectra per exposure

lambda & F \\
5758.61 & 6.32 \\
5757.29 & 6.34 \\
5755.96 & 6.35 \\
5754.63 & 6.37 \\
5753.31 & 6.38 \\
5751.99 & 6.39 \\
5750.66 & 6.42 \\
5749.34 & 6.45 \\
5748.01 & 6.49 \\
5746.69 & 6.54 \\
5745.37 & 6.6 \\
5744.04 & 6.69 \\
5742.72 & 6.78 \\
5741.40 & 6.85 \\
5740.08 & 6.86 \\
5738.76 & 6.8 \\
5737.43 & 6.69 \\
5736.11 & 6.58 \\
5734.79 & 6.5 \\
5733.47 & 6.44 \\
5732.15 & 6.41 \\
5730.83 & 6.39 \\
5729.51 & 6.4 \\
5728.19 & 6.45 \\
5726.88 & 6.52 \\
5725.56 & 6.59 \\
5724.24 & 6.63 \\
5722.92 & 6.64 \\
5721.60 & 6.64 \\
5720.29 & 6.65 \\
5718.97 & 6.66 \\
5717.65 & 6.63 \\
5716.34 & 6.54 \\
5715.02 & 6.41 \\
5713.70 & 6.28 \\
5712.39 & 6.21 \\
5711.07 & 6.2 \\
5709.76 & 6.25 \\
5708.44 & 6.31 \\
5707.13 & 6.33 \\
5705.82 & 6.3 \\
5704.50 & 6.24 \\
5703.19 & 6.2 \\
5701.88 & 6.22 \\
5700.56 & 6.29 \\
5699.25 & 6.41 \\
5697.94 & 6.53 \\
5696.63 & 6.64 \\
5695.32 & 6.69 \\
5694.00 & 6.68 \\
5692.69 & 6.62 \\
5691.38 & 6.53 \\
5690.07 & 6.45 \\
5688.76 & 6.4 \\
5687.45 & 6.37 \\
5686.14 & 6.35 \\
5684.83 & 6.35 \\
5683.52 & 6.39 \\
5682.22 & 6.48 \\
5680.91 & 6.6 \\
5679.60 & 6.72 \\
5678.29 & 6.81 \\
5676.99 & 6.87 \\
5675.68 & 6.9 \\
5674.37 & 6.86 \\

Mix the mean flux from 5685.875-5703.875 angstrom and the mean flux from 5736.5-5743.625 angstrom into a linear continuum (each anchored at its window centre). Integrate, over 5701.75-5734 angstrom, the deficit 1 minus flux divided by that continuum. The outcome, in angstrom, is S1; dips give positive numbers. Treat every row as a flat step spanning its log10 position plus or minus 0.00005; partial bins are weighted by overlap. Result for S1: 1.0 angstrom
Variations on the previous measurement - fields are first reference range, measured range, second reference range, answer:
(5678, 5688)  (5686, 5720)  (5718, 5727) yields 0.7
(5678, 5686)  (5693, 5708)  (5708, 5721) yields 0.1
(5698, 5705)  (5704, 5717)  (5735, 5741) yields 0.2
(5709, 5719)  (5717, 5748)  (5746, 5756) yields -1.0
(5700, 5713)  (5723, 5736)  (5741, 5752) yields -0.1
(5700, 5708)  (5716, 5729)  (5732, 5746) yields -0.2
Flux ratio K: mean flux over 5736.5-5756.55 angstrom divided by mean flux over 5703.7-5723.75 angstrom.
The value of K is 1.0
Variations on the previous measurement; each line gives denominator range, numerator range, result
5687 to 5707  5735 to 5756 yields 1.02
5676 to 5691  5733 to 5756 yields 1.01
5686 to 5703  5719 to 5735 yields 1.01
